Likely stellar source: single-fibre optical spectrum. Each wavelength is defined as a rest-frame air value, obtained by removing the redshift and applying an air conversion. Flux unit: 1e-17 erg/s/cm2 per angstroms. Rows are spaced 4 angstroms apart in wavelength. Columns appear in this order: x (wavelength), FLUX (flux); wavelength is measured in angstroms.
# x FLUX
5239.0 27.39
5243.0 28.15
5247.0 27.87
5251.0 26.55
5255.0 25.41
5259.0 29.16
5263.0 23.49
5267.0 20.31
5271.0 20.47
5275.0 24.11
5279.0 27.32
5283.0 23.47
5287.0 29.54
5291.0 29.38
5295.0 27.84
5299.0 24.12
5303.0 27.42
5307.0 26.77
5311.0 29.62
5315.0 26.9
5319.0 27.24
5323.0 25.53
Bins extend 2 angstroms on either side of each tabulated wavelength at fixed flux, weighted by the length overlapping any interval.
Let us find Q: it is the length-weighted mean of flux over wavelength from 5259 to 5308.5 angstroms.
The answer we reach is 25.5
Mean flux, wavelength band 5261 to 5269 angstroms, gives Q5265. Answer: 21.9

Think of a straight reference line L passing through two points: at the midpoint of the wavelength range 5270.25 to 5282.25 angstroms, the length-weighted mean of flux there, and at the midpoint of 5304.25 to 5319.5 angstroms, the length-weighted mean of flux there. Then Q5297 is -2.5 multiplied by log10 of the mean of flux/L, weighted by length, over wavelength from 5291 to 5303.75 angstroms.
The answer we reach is -0.02 mag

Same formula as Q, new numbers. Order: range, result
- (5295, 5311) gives 26.8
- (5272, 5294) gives 26.5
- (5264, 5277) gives 21.8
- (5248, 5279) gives 24.5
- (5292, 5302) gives 26.5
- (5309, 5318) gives 28.1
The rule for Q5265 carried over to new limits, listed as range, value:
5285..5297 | 28.9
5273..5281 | 25.7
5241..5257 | 27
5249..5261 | 27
